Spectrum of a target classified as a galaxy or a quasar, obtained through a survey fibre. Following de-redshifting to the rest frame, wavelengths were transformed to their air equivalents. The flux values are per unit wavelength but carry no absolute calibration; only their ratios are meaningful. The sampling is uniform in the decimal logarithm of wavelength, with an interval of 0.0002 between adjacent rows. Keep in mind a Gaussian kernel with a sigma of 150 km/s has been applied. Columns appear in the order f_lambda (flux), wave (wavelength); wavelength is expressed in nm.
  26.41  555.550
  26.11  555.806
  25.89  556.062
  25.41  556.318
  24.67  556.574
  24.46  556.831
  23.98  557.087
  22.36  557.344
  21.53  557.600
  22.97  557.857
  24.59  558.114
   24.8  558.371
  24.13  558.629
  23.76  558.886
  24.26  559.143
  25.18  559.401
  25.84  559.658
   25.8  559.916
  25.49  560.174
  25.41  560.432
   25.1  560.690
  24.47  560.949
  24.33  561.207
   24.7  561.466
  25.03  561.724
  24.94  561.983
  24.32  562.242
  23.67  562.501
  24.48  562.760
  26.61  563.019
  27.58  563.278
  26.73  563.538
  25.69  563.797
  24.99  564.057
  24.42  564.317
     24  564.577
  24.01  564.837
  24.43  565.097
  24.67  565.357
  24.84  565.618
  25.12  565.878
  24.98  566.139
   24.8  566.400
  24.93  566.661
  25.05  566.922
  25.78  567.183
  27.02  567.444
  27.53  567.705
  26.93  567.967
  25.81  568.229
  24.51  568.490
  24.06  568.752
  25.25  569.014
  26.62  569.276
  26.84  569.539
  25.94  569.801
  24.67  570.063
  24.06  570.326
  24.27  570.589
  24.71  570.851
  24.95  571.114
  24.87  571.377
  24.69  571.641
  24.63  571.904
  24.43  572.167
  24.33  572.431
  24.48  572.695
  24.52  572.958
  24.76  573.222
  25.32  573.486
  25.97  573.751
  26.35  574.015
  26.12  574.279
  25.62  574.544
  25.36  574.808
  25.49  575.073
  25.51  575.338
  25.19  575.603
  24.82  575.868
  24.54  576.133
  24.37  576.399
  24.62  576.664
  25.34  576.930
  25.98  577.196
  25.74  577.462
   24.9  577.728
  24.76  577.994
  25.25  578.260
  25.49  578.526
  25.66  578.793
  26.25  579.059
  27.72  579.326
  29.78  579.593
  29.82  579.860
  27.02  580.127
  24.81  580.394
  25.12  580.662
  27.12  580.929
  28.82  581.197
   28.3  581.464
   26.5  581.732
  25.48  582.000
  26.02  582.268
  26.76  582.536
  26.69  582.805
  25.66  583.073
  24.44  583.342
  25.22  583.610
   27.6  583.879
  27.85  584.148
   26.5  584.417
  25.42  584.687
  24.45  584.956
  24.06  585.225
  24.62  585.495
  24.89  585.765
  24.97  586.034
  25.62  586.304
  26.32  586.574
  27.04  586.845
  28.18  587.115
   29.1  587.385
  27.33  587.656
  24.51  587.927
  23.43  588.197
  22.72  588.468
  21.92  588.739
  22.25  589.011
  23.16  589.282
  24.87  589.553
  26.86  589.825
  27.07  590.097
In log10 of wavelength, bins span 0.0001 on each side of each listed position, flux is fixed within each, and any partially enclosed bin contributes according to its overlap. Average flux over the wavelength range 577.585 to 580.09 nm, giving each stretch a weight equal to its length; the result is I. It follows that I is 26.6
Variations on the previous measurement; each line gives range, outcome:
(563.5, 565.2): 24.8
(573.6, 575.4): 25.8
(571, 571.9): 24.8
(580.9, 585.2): 26.3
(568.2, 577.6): 25.1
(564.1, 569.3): 25.2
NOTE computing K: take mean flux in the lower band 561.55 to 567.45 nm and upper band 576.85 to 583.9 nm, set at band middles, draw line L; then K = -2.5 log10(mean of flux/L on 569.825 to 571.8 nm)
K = 0.04 mag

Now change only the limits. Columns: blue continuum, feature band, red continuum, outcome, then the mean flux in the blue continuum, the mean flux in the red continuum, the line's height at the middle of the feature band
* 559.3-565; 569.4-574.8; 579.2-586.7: 0.03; 25.1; 26.3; 25.7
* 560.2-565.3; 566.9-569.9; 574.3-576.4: -0.04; 25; 25.2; 25.1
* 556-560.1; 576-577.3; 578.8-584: 0.06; 24.3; 26.8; 26.3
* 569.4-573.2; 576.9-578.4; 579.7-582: 0.04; 24.8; 27.1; 26.3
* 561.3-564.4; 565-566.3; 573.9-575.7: 0.02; 25.3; 25.7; 25.4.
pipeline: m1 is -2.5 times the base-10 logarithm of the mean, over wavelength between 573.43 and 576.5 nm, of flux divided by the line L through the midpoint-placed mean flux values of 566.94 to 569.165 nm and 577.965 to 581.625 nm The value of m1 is 0.04 mag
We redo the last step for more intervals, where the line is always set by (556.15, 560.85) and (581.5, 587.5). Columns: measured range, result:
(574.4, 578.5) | 0.017 mag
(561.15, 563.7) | -0.025 mag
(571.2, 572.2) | 0.026 mag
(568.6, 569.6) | -0.019 mag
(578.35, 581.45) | -0.053 mag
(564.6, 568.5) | -0.017 mag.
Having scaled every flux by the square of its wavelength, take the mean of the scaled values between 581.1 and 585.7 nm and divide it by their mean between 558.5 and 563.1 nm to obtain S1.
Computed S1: 1.14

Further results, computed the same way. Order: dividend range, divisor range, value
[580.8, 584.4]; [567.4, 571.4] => 1.09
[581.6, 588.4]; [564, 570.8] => 1.09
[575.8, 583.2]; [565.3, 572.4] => 1.08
